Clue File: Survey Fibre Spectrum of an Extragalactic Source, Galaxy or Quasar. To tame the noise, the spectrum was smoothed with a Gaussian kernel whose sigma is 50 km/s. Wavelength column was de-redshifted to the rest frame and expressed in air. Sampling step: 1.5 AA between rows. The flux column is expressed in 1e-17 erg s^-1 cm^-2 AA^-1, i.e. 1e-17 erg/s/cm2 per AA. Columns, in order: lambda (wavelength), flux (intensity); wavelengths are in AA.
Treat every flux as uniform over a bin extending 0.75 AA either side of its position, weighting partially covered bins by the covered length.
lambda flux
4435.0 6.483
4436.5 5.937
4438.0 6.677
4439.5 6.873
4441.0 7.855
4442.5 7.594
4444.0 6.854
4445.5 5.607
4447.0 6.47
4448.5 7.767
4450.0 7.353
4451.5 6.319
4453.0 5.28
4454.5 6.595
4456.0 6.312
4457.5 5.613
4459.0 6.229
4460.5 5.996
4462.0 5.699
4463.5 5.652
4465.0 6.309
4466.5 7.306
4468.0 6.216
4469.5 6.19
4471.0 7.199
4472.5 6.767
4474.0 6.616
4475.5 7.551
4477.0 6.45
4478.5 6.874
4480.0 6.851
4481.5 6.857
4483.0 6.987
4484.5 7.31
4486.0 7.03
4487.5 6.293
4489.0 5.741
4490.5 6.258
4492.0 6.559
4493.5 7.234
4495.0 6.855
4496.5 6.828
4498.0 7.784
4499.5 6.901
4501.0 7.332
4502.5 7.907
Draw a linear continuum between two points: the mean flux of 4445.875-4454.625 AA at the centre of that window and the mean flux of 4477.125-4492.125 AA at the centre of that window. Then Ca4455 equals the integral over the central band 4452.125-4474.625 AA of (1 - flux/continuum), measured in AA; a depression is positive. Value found 1.2 AA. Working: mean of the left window 6.59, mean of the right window 6.67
